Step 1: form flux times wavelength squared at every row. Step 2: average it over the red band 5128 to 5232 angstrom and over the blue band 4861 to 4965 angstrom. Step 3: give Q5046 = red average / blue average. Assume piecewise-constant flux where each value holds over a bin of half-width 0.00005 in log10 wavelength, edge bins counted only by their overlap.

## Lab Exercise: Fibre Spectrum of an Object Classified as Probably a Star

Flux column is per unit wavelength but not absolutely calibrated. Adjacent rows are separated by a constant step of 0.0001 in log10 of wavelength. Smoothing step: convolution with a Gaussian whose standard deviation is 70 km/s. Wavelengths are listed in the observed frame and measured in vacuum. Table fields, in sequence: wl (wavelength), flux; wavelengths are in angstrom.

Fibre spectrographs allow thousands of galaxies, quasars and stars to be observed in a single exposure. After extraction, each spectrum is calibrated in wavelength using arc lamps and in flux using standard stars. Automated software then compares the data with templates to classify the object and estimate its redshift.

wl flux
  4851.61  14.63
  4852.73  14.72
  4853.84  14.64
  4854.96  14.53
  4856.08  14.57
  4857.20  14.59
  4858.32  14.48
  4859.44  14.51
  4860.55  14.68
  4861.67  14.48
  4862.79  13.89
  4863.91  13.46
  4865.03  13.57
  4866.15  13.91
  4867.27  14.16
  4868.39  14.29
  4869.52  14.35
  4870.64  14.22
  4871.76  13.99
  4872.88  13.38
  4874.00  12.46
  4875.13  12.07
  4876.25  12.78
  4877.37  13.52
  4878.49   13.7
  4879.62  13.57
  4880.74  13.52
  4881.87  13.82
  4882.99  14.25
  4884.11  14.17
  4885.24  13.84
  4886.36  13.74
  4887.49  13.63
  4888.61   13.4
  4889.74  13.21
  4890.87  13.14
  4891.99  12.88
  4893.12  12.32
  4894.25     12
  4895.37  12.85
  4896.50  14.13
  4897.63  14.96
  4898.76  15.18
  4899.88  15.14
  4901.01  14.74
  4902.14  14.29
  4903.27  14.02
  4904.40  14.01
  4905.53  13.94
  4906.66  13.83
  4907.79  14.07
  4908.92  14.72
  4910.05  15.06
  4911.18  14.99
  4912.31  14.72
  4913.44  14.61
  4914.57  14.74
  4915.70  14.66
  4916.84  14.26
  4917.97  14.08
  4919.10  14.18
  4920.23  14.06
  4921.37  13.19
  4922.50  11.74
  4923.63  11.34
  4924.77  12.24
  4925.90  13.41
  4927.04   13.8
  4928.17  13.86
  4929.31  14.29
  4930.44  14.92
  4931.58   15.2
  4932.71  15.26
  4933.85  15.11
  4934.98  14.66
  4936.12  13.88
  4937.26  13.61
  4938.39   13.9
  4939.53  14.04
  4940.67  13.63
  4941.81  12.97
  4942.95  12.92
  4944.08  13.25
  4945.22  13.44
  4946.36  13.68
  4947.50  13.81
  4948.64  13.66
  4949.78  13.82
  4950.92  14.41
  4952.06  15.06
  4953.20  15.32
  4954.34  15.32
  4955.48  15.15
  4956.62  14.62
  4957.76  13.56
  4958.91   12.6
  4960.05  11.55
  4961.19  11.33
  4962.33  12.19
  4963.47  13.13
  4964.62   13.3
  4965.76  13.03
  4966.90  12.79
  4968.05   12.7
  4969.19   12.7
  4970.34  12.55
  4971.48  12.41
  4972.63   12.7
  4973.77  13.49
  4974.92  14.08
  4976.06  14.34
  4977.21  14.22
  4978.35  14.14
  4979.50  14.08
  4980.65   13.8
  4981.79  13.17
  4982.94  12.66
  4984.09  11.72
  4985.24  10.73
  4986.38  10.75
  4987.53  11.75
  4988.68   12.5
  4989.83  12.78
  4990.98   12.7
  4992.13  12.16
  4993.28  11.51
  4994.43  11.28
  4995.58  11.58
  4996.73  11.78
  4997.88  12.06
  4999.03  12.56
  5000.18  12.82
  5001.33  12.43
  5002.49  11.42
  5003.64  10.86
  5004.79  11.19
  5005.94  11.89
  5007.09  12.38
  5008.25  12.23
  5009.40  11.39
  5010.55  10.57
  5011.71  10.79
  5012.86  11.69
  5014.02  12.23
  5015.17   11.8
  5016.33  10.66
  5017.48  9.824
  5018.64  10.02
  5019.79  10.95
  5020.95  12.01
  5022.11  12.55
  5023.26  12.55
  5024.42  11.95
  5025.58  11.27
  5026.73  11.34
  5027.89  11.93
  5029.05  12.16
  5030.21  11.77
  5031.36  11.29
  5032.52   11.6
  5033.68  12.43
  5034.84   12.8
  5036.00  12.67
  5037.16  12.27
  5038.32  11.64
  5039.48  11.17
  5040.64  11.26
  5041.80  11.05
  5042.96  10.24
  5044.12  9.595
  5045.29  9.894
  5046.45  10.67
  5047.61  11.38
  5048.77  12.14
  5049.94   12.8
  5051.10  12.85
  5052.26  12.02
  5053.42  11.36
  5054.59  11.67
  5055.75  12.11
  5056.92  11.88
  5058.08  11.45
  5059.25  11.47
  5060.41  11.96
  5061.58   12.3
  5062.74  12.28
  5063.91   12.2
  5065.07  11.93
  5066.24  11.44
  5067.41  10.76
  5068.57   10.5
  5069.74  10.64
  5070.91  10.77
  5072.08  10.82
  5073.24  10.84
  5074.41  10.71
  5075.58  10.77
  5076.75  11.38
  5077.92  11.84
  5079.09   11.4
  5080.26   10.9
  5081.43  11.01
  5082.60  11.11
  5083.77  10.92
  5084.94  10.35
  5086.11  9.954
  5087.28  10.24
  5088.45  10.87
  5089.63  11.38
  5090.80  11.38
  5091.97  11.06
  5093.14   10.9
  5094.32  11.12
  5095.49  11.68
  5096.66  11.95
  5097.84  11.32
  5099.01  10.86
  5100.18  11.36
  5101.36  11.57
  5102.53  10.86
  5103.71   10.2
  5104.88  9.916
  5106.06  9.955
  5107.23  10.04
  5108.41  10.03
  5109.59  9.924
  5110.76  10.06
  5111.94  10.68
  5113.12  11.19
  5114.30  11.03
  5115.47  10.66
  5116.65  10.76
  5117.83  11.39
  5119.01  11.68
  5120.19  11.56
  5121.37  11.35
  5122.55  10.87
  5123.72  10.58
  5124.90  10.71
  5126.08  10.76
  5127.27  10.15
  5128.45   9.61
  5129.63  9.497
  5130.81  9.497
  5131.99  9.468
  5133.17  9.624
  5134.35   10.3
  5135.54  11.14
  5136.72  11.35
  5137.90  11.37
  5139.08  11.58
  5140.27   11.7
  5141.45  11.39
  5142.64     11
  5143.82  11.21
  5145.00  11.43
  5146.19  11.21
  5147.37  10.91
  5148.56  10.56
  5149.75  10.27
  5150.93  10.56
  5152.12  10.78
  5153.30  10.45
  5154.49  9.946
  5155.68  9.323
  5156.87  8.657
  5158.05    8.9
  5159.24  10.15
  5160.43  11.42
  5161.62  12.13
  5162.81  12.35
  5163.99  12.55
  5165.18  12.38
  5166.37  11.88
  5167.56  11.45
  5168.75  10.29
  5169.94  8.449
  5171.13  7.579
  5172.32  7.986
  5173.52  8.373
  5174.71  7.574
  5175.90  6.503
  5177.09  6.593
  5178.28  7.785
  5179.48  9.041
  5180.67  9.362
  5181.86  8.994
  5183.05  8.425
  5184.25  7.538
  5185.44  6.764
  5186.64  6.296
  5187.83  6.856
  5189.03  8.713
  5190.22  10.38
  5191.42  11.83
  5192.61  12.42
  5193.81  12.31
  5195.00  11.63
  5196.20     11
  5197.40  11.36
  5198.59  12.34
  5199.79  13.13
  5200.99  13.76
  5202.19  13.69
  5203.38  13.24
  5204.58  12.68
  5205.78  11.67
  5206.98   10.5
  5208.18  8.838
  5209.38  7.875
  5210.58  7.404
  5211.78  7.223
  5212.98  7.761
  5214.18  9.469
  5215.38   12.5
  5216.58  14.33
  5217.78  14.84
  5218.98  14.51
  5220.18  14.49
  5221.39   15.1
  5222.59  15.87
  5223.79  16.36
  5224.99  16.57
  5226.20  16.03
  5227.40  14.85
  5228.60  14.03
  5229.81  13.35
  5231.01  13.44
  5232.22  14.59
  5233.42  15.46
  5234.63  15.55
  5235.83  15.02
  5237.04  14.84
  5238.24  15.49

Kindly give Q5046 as 0.88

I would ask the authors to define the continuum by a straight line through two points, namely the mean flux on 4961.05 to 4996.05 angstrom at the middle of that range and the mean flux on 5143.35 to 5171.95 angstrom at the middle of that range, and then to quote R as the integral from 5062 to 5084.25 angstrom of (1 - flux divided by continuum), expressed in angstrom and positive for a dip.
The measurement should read 0.8 angstrom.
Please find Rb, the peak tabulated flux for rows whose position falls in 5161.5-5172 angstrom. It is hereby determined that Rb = 12.55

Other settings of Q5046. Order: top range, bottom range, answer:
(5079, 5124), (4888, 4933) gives 0.84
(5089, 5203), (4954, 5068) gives 0.91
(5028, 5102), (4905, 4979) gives 0.87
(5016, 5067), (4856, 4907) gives 0.90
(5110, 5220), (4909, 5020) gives 0.87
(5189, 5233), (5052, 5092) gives 1.17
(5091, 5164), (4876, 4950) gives 0.84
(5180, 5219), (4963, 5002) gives 0.91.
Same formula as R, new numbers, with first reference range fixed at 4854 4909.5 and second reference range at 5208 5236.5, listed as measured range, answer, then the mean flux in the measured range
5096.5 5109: 2.6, 10.7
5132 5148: 2.8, 11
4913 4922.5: -0.2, 14.1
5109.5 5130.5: 4.3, 10.7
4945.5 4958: -0.6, 14.4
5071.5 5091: 3.7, 10.9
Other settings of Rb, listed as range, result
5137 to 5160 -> 11.7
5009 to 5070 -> 12.85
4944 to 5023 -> 15.32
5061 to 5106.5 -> 12.3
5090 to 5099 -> 11.95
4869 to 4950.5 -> 15.26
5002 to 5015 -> 12.38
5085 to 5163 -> 12.35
